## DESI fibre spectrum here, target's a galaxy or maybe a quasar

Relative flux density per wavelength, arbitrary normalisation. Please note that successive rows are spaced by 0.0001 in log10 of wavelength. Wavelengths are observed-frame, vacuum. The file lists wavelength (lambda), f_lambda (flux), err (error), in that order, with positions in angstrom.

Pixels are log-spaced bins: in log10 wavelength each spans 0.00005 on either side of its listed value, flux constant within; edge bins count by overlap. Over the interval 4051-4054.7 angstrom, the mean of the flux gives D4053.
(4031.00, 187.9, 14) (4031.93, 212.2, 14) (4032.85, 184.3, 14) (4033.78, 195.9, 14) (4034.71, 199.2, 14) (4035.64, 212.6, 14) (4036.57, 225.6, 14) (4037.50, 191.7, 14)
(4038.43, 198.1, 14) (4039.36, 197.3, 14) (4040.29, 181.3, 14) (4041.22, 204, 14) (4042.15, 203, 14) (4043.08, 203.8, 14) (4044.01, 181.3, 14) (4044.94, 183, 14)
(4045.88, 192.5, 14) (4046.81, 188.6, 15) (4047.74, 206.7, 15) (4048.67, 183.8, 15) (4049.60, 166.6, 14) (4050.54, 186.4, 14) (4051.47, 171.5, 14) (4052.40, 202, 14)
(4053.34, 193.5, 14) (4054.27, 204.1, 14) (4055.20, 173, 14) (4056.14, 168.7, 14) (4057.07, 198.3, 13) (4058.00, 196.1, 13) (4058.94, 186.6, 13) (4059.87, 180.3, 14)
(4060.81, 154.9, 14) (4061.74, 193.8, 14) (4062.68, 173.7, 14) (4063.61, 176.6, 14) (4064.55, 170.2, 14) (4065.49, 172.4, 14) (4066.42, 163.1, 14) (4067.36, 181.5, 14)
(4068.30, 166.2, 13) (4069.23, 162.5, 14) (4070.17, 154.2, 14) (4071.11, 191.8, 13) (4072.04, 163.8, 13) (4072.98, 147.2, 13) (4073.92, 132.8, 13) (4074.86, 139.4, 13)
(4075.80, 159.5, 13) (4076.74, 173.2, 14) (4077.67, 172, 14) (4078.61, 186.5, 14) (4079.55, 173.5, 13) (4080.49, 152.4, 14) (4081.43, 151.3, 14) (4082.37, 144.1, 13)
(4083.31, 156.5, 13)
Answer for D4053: 193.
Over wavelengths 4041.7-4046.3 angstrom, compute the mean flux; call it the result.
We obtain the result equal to 192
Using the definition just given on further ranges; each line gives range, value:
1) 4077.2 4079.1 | 180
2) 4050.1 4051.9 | 179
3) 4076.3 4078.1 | 173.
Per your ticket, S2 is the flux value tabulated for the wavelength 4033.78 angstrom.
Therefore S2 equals 195.9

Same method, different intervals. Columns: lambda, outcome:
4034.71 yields 199.2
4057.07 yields 198.3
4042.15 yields 203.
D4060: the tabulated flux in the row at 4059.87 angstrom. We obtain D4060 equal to 180.3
